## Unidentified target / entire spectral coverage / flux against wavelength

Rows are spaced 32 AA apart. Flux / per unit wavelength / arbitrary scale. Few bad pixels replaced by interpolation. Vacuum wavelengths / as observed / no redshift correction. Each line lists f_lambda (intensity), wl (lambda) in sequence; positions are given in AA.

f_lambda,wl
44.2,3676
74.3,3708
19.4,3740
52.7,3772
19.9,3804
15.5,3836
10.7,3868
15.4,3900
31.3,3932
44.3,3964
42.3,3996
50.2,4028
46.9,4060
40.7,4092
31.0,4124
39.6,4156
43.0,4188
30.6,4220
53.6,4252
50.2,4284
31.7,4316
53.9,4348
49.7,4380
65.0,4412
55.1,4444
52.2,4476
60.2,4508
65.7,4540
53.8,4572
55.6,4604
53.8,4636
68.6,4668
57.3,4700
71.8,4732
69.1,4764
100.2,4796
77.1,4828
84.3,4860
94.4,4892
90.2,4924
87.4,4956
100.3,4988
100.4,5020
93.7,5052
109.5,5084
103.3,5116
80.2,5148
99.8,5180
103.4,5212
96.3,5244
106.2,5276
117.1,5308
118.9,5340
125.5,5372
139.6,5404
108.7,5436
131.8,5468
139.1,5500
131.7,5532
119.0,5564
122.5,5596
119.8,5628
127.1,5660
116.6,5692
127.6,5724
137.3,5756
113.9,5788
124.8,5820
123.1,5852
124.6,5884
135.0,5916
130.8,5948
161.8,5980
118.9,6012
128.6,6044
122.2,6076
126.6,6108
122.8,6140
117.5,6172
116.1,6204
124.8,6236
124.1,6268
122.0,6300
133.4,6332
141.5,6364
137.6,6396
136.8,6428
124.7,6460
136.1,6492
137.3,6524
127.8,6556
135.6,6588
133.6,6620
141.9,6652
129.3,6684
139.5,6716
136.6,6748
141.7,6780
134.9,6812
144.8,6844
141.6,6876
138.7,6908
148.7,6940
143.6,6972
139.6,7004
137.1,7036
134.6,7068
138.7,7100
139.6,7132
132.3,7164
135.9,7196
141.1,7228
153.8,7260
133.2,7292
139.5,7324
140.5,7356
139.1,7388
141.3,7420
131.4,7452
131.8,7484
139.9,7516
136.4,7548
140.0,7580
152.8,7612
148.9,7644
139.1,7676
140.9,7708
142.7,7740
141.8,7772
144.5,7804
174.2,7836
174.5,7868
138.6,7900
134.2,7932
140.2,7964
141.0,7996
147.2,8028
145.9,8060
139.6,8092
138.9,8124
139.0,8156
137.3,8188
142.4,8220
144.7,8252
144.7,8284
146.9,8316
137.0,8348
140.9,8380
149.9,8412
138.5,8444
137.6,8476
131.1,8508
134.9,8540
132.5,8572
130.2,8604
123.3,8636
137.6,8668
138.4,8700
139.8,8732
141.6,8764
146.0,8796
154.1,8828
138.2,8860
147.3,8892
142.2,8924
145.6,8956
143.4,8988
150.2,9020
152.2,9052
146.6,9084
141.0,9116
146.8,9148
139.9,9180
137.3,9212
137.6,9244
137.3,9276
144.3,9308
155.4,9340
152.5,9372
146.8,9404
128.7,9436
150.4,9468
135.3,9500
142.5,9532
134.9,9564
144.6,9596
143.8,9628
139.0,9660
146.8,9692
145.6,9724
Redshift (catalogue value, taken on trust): 0.196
